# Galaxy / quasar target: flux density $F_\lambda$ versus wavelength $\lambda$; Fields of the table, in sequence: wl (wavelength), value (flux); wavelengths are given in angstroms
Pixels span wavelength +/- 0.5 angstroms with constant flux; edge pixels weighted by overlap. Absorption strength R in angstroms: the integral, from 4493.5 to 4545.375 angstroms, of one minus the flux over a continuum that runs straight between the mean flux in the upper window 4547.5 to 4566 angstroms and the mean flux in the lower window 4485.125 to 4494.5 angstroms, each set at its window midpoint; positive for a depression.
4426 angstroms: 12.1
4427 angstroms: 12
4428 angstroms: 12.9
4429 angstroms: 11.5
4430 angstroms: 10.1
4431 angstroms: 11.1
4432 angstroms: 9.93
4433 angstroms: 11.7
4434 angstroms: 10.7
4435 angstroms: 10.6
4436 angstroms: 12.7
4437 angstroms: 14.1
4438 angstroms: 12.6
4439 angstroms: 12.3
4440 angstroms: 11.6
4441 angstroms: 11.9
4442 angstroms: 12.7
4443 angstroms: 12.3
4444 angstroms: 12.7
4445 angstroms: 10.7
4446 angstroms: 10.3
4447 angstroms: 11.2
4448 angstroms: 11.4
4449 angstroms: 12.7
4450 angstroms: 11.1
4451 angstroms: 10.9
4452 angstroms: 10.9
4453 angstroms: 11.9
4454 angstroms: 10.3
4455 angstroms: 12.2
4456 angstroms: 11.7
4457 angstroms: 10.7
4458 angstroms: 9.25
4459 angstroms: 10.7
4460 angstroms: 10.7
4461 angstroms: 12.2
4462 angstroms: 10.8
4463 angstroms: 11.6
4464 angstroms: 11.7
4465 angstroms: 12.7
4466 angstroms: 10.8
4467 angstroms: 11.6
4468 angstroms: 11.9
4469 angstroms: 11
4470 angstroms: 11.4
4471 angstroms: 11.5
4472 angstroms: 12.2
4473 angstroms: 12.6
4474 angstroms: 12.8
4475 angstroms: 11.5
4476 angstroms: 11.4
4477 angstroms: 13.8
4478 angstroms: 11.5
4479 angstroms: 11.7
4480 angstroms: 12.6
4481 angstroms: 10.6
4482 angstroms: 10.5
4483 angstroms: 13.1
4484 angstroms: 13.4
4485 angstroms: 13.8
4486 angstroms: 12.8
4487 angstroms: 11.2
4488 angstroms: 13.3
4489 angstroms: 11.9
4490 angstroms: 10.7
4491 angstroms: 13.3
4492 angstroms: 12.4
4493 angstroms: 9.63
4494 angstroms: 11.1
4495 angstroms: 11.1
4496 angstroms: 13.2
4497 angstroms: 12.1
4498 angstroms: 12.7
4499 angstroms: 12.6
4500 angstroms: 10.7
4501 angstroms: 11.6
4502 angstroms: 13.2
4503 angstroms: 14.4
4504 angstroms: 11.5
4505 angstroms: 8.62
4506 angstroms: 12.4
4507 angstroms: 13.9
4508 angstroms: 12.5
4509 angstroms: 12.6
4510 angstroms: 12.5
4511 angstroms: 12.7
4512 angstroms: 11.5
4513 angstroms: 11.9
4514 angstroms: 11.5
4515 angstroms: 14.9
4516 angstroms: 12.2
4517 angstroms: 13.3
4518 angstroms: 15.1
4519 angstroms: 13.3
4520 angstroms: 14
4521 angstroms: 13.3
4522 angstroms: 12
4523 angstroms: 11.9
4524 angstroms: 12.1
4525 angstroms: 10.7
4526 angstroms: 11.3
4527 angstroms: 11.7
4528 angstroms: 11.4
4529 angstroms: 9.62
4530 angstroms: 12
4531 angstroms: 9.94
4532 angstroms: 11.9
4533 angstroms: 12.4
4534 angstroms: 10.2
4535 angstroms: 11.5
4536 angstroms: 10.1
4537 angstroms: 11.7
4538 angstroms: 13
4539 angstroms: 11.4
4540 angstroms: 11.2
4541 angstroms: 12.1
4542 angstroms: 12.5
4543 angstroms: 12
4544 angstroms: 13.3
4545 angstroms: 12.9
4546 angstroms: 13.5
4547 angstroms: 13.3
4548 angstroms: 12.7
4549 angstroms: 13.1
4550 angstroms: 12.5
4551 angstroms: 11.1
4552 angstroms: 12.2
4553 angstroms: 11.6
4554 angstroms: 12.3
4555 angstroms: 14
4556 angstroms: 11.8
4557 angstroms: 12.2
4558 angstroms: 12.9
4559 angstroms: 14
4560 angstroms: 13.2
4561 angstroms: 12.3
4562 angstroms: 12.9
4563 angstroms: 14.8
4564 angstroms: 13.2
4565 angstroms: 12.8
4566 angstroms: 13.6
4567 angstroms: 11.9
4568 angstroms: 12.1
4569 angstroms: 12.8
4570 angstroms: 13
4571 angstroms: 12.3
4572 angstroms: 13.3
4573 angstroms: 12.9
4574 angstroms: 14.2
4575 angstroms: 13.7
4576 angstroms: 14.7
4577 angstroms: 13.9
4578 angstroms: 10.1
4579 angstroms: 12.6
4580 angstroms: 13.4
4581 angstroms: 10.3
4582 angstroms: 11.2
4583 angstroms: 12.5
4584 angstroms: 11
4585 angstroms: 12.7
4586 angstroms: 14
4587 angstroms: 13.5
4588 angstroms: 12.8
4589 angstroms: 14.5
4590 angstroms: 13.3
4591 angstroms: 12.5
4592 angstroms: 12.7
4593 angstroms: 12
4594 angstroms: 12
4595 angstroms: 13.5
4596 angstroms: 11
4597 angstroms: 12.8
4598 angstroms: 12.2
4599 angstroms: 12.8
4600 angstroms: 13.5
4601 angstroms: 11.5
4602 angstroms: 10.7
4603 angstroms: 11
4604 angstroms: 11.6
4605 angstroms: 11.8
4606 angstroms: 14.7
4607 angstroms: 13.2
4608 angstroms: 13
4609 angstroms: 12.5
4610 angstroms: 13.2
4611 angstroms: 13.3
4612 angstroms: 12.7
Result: 0.76 angstroms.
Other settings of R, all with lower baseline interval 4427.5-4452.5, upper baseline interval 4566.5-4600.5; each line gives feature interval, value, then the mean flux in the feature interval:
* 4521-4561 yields 1.1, 12.1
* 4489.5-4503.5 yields 0.0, 12.1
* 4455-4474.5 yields 0.5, 11.5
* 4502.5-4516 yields -0.3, 12.4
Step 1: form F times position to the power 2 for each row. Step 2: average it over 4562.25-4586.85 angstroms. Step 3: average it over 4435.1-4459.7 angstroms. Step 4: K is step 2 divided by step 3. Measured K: 1.17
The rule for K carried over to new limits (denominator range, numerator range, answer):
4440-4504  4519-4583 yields 1.09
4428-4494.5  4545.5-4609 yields 1.14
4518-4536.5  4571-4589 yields 1.12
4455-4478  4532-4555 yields 1.09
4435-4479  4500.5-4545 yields 1.07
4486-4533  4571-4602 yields 1.08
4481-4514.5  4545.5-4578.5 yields 1.09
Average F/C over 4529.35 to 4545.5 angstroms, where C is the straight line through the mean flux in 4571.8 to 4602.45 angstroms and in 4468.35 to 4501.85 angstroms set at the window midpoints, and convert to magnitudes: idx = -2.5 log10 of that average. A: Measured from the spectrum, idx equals 0.05 mag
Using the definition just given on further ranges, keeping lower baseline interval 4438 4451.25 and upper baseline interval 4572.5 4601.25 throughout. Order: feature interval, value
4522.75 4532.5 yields 0.10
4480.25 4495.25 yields 0.01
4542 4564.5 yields -0.03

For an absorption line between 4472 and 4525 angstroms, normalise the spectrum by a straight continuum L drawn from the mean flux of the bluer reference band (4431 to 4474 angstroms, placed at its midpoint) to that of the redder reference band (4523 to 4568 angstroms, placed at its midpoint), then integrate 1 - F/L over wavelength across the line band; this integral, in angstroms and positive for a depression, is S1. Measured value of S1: -1.97 angstroms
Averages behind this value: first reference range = 11.5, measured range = 12.3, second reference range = 12.2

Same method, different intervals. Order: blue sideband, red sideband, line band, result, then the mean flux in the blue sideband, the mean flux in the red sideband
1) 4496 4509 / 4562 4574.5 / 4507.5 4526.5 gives -0.27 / 12.2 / 13.1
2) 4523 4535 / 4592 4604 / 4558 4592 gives -3.15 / 11.2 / 12.1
